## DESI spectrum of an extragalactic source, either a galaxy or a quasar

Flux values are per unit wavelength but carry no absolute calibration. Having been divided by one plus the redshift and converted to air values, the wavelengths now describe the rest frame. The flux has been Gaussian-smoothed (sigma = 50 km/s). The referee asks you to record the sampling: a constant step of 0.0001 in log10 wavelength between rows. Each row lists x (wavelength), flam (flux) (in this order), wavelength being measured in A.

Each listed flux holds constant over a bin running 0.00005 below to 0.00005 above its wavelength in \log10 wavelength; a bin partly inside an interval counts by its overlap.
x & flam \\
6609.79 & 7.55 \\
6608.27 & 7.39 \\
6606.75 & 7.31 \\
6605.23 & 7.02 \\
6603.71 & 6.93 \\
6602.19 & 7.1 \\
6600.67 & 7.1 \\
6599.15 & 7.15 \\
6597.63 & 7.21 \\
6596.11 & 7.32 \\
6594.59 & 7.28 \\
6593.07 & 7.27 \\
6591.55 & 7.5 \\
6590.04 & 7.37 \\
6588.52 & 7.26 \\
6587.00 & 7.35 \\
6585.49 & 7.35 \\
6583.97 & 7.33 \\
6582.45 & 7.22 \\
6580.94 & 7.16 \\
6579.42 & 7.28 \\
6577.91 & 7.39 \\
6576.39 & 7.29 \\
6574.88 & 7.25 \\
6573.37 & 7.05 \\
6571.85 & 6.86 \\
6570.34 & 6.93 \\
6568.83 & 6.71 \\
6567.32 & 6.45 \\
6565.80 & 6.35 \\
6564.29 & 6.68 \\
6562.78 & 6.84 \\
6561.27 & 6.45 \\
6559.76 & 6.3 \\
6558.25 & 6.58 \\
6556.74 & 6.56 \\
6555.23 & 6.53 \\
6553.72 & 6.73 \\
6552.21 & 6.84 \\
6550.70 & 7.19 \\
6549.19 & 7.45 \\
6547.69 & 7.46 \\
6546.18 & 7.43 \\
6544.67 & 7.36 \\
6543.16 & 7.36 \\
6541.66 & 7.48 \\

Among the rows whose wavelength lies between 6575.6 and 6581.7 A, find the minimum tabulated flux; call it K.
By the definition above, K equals 7.16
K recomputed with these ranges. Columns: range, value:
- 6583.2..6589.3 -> 7.26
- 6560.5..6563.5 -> 6.45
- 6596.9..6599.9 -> 7.15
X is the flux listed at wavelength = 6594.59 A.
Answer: 7.28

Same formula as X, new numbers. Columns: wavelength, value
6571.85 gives 6.86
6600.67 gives 7.1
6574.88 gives 7.25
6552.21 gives 6.84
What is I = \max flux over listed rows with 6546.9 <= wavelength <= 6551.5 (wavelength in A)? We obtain 7.46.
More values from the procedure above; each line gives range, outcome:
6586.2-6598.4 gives 7.5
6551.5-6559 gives 6.84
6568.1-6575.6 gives 7.25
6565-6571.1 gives 6.93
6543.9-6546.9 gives 7.43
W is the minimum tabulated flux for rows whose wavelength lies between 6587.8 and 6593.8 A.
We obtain 7.26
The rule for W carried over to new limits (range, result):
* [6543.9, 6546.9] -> 7.36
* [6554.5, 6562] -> 6.3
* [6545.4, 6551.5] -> 7.19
